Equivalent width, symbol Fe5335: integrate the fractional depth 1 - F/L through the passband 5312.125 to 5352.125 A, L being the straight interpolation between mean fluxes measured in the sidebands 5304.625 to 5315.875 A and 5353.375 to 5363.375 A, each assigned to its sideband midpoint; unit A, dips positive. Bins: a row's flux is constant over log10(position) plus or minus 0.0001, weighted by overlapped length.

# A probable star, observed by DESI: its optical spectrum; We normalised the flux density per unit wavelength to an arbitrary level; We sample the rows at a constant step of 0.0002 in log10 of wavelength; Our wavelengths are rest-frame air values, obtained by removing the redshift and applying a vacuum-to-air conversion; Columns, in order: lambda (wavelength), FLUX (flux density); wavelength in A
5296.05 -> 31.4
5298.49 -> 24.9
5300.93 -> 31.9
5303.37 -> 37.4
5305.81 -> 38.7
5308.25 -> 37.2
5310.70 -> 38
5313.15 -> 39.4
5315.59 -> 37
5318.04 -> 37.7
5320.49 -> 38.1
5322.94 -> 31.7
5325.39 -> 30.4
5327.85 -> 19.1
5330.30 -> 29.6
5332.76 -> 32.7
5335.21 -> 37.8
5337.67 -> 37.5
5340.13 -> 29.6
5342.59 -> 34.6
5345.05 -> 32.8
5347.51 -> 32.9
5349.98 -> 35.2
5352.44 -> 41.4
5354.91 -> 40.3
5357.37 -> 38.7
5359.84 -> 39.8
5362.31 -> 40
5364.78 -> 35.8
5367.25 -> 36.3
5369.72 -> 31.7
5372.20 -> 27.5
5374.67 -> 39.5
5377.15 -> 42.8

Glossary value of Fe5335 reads 5.4 A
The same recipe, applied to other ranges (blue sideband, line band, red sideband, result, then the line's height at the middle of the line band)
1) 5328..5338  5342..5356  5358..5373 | -0.9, 34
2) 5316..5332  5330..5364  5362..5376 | -3.0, 33.2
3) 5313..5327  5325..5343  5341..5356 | 2.1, 35.5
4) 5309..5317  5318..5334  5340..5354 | 2.6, 36.9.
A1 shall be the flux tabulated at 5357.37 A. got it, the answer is 38.7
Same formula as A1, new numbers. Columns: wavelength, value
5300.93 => 31.9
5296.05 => 31.4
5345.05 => 32.8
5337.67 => 37.5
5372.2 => 27.5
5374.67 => 39.5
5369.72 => 31.7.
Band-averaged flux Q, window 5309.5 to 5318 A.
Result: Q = 38.1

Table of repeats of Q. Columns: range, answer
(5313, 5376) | 34.8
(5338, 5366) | 36.5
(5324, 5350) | 31.9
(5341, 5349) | 33.3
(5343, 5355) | 36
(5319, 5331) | 30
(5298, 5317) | 36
